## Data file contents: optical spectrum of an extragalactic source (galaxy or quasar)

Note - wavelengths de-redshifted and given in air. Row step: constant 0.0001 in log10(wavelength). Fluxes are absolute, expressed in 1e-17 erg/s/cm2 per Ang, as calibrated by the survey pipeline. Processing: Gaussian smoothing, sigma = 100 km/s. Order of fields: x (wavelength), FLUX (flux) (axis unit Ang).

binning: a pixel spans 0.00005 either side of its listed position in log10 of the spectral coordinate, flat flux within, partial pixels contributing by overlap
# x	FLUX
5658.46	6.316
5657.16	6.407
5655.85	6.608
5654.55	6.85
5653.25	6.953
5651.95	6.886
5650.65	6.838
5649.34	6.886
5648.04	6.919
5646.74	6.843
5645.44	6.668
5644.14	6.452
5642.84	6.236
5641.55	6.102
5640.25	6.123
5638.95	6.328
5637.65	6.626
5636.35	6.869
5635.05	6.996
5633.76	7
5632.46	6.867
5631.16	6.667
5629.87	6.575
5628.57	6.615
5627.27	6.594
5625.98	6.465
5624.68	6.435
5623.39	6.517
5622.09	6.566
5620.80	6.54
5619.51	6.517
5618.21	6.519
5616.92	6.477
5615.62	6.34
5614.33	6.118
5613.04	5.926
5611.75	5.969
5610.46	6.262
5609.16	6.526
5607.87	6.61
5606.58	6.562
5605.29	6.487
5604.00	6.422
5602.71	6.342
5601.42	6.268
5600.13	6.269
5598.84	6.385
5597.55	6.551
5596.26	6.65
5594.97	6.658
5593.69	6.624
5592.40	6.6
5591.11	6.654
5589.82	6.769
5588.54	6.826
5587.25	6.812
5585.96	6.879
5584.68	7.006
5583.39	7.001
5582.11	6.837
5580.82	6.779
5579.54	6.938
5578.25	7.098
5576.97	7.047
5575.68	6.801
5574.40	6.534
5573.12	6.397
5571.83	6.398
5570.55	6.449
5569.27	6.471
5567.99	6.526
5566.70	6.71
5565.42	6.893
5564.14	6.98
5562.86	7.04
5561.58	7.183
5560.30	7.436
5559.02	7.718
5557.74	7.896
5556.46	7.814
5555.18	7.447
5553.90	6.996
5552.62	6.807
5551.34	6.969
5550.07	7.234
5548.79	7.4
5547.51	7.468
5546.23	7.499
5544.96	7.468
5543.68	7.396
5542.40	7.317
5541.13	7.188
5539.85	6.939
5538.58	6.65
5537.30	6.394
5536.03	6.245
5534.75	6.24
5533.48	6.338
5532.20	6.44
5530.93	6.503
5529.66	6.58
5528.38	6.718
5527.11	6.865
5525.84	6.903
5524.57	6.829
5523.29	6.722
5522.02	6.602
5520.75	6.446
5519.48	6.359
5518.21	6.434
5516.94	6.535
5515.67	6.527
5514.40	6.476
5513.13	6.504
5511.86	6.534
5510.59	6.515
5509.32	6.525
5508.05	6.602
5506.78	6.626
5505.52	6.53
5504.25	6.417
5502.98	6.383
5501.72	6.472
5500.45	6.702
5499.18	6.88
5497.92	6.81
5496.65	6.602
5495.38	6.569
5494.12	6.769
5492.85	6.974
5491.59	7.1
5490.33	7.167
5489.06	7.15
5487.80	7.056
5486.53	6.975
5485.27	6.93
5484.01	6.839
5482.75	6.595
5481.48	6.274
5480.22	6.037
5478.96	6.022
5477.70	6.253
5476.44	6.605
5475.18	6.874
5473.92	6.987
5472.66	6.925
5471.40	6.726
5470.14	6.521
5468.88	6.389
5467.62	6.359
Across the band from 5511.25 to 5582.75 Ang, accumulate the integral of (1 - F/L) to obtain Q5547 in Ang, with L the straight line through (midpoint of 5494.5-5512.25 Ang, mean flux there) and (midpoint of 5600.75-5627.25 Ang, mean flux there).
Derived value -3.8 Ang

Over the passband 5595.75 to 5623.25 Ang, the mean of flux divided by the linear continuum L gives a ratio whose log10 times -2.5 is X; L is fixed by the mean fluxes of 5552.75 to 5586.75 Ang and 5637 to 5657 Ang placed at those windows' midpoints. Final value 0.06 mag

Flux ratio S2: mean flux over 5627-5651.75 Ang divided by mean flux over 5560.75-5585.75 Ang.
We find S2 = 1.0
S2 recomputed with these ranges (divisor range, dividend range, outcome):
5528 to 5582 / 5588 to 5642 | 0.94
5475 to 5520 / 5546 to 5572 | 1.07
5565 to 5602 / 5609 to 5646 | 0.97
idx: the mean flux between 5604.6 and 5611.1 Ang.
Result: 6.48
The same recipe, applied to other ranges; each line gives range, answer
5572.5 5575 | 6.47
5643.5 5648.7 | 6.72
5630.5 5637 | 6.88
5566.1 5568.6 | 6.6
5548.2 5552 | 7.2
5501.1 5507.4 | 6.5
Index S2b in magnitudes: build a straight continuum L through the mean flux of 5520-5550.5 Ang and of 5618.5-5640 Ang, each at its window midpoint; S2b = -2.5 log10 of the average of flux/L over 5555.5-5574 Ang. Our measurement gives -0.035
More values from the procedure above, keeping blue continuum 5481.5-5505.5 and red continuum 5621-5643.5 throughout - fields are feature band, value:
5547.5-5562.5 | -0.10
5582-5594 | -0.03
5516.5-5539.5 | 0.03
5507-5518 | 0.04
